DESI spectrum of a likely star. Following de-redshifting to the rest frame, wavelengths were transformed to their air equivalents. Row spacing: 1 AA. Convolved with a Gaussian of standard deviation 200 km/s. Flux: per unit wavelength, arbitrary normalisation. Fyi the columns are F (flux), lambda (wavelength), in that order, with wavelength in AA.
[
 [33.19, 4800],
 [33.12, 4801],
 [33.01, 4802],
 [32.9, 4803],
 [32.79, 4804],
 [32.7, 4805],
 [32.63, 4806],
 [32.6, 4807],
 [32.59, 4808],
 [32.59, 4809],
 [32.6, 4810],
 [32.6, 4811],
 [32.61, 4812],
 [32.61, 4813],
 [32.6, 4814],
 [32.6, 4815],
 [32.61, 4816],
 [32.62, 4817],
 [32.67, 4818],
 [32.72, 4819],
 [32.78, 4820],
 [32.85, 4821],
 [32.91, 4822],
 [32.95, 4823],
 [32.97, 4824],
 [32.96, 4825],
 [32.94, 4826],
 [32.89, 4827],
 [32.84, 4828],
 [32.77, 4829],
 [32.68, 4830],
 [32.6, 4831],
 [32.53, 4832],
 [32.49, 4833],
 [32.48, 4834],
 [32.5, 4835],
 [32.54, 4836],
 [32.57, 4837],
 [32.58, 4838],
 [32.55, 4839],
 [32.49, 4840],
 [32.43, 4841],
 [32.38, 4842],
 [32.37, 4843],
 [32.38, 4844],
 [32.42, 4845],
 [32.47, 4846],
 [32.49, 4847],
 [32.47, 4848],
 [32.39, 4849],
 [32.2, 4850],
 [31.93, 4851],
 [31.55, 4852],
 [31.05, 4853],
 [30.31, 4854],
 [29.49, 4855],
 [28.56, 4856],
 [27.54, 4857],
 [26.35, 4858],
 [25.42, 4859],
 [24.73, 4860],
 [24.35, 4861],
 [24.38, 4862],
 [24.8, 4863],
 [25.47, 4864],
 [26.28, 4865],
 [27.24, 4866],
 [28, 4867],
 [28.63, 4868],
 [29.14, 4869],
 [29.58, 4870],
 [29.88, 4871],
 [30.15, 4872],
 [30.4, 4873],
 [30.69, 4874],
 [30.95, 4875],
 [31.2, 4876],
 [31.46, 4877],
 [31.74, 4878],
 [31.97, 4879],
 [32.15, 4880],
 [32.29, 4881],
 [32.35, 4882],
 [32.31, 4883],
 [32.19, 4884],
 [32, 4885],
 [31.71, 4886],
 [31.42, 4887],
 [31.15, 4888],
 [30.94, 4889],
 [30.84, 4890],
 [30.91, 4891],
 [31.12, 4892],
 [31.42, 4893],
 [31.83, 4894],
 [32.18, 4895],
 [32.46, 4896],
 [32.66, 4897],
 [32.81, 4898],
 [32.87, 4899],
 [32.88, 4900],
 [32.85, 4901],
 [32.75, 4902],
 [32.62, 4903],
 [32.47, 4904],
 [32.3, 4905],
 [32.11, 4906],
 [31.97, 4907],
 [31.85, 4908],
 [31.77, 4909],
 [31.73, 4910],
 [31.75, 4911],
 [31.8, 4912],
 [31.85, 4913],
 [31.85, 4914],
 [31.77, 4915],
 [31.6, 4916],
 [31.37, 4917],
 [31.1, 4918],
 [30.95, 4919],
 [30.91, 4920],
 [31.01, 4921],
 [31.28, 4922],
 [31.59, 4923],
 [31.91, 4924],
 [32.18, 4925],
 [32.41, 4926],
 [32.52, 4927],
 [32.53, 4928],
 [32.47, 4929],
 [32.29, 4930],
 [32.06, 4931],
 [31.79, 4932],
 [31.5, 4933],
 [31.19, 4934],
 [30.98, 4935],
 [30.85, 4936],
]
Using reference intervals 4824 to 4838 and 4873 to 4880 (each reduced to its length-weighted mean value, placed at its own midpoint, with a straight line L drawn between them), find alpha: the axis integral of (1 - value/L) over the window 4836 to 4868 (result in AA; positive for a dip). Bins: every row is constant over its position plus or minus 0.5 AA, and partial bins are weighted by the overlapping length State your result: 2.32 AA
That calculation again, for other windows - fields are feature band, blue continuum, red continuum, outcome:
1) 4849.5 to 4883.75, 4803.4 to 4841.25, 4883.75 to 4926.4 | 3.13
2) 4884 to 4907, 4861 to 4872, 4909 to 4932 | -1.78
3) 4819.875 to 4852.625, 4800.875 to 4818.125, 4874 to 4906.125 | -0.11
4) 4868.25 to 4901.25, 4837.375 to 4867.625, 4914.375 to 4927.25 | -1.02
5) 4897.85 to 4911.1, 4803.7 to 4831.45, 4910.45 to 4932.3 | -0.17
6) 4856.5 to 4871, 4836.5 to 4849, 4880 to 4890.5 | 2.45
